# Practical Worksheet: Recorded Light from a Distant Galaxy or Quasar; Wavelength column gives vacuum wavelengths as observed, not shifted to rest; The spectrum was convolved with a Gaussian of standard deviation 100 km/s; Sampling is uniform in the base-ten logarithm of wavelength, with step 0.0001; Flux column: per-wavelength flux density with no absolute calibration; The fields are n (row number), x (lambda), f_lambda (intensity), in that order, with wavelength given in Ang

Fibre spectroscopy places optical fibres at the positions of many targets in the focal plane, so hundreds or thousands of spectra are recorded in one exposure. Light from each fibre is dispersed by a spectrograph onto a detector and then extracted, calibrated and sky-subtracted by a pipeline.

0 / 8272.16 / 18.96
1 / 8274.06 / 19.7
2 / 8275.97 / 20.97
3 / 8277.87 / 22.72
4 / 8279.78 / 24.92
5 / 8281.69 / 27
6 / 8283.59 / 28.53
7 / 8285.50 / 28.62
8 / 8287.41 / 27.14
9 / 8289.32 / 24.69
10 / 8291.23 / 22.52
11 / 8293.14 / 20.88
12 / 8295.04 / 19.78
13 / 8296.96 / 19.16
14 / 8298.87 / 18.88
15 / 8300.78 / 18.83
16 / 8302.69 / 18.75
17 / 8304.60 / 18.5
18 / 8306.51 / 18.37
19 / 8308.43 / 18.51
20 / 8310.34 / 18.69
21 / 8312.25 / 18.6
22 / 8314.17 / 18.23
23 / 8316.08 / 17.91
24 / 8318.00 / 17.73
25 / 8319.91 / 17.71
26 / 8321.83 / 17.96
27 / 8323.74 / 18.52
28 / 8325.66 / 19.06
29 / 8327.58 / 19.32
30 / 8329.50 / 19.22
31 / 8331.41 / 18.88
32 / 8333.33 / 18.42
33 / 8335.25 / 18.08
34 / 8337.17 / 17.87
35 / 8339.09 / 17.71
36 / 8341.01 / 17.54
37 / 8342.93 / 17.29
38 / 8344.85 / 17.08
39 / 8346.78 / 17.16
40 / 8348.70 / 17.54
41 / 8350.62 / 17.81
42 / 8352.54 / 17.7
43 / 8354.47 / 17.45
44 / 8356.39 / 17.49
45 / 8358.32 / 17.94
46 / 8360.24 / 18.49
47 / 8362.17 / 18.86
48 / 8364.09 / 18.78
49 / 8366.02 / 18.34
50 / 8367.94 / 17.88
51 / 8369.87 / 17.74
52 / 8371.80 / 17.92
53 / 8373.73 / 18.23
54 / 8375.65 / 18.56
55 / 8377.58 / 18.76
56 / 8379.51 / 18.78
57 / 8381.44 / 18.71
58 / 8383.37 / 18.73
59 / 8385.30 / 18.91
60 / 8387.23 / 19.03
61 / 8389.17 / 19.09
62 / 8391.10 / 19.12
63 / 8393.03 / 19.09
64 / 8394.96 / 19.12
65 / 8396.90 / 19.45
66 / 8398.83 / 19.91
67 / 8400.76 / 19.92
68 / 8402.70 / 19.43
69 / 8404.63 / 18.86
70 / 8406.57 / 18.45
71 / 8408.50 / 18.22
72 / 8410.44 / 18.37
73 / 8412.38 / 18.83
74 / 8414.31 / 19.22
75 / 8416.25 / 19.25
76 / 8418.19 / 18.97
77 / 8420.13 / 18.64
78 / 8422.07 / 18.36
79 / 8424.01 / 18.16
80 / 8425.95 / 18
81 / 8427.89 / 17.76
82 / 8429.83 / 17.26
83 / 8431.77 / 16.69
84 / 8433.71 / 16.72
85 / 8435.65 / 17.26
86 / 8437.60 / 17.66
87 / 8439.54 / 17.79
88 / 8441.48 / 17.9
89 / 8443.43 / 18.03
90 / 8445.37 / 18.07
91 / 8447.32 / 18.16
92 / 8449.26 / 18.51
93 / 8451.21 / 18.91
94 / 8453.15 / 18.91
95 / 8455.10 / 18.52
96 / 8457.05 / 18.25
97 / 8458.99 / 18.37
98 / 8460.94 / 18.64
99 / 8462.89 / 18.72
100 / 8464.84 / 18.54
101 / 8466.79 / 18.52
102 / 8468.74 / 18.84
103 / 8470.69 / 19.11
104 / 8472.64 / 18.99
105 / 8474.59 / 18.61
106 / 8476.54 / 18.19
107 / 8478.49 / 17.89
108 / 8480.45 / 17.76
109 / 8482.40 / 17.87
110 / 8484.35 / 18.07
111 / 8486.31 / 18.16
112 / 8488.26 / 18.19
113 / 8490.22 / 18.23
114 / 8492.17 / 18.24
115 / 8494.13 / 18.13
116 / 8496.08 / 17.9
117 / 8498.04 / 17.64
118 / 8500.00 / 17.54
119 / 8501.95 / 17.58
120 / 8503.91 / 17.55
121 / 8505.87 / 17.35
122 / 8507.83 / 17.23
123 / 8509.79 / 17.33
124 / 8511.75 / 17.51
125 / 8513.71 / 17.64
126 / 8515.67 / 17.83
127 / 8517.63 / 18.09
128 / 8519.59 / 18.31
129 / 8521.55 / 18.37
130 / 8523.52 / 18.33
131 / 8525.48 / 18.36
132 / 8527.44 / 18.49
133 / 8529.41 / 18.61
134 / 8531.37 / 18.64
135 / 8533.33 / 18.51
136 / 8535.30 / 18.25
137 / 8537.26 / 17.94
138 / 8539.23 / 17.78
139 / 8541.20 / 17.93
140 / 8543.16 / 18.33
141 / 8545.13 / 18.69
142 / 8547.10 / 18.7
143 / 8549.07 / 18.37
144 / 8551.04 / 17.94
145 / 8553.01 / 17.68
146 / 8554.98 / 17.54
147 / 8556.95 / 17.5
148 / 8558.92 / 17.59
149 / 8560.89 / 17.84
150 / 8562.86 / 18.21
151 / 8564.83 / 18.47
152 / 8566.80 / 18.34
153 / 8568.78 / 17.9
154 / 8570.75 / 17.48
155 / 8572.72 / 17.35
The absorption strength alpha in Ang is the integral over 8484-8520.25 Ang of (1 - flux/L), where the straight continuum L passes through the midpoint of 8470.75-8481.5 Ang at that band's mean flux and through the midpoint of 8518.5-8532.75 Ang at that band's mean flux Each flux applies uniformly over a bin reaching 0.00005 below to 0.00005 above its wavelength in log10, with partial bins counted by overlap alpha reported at 1.18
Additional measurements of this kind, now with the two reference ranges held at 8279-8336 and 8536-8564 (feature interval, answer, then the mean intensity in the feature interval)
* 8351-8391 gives 2.9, 18.4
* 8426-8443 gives 1.5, 17.4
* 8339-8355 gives 2.1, 17.5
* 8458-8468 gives 0.2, 18.6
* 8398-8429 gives 1.0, 18.8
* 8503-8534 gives 0.5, 18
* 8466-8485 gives 0.4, 18.4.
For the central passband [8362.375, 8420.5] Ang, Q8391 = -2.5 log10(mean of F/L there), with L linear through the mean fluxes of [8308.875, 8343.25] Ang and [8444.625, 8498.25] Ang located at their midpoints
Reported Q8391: -0.03 mag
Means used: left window 18.3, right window 18.4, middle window 18.8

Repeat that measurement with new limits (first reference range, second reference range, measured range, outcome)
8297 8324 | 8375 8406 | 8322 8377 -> 0.04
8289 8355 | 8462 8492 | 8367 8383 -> 0.01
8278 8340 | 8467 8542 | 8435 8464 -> 0.03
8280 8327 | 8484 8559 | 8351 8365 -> 0.11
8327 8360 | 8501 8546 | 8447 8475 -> -0.04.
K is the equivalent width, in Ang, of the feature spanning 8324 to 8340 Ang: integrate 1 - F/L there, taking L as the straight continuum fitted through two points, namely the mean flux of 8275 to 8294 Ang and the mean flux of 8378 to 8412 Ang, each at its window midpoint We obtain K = 2.69 Ang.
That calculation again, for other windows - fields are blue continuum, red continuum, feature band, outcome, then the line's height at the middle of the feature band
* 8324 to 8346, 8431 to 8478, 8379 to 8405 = -1.33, 18.2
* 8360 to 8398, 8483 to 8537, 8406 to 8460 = 0.65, 18.4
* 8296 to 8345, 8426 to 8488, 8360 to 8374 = 0.01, 18.3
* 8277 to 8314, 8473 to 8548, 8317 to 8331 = 1.81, 21.3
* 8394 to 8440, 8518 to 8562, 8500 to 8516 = 0.65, 18.2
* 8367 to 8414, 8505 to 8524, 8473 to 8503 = -0.03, 18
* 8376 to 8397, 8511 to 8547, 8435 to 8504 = 1.14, 18.5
